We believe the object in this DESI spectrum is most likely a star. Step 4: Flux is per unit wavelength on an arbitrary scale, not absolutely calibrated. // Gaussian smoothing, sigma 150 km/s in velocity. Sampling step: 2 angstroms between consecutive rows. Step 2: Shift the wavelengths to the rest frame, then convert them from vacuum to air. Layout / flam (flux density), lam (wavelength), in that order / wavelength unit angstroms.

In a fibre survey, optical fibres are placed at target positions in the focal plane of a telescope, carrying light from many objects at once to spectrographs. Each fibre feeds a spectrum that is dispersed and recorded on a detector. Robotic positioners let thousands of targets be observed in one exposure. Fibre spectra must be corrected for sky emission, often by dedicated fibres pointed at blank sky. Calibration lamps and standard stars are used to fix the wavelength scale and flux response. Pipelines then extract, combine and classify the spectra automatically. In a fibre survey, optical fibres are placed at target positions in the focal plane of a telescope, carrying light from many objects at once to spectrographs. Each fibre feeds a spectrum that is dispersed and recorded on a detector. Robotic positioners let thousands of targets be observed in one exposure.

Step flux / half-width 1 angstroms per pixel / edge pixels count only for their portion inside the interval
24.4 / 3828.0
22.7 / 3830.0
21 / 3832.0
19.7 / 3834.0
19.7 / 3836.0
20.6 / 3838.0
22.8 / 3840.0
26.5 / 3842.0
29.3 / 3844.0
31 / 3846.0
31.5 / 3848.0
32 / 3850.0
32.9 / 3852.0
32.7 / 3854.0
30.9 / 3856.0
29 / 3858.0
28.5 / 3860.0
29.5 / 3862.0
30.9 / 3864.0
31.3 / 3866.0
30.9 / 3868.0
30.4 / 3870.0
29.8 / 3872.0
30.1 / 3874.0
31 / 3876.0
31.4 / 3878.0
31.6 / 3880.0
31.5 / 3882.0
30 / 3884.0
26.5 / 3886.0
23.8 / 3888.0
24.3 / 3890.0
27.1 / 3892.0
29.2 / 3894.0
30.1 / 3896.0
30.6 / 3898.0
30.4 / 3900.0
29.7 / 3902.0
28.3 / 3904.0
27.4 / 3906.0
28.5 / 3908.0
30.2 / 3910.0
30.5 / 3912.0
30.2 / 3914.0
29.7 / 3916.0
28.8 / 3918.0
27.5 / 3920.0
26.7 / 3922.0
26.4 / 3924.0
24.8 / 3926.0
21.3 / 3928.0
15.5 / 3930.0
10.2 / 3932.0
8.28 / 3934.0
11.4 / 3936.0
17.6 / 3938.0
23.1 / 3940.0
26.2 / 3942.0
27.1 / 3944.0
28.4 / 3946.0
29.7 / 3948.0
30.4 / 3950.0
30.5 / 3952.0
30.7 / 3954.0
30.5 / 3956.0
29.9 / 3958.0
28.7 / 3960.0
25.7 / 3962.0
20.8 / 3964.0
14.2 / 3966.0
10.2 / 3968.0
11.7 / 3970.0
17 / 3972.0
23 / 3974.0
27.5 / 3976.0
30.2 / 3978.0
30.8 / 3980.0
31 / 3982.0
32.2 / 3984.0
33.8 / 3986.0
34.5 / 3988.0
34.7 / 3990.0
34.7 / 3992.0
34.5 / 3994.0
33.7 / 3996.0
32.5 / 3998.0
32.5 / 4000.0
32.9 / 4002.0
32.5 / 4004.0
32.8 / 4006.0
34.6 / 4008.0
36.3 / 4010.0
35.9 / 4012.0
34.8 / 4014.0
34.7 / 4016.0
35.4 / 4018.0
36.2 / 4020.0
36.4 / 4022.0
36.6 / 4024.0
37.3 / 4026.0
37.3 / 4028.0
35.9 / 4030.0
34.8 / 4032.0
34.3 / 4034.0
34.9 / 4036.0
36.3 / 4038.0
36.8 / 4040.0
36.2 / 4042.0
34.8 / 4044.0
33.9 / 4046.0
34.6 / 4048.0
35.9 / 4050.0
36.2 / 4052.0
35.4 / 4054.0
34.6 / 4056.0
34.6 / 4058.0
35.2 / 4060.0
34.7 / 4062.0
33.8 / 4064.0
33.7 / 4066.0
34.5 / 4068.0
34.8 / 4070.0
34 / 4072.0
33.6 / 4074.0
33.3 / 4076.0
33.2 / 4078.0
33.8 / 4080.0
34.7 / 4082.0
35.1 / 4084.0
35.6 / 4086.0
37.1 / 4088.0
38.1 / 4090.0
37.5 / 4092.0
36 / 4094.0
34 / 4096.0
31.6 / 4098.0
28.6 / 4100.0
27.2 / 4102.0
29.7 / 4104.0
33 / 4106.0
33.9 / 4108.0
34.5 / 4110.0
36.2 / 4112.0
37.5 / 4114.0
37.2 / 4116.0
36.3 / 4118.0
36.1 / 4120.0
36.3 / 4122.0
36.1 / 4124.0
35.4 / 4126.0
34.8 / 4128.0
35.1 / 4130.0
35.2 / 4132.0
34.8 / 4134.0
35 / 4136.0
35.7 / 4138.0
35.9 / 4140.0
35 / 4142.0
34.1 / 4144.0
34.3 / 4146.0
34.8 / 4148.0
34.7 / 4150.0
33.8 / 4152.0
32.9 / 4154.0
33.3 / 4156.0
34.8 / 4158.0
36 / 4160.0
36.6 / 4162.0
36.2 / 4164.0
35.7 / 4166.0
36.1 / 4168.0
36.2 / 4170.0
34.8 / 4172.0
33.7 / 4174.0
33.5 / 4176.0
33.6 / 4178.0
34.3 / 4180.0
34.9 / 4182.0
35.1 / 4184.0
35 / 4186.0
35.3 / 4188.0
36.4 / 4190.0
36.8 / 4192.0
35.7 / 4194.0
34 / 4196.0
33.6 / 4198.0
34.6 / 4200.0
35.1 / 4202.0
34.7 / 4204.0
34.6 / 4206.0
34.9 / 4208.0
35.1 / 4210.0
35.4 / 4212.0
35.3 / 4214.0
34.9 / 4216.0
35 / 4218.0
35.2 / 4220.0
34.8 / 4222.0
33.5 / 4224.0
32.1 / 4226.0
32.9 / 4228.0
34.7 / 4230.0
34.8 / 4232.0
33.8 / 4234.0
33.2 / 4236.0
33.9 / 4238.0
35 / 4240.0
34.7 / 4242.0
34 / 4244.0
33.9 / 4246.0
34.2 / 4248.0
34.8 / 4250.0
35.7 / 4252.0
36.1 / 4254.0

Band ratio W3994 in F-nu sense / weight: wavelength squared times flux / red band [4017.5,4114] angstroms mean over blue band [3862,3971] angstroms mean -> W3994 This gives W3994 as 1.4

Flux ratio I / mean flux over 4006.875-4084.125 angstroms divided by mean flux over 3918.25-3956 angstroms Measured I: 1.50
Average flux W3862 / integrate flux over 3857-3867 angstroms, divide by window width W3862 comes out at 29.8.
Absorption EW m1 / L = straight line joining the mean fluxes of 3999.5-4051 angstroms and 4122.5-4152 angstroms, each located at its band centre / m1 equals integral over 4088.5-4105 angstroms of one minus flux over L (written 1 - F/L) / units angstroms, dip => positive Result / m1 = 1.0 angstroms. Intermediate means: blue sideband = 35.2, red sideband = 35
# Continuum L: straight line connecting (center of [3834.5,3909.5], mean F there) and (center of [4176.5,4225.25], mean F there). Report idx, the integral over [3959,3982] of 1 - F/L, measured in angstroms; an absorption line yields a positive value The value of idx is 6.4 angstroms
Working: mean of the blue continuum 28.9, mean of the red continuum 34.9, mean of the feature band 22.2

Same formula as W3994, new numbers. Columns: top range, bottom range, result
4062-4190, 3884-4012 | 1.39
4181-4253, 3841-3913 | 1.38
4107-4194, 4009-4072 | 1.05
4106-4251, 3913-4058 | 1.29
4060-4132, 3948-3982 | 1.48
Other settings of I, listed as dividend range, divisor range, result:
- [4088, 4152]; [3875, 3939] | 1.34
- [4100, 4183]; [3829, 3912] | 1.22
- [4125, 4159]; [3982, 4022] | 1.02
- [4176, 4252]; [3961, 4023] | 1.16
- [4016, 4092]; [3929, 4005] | 1.35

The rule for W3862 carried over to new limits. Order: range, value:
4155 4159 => 34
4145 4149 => 34.5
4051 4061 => 35.2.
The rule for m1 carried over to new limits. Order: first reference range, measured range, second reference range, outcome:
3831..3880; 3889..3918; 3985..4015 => 1.3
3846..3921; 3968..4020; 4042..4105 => 2.1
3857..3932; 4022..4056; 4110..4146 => -3.0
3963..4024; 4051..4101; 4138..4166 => -3.0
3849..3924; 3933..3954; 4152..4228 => 4.8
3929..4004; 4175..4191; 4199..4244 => -0.8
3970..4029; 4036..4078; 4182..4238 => -2.1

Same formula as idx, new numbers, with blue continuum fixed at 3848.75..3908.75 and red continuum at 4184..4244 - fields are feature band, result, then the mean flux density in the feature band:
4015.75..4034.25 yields -2.4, 36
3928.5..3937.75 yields 5.5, 12.4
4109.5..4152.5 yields -2.6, 35.4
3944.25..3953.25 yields 0.3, 29.6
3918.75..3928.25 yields 1.4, 25.8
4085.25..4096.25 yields -1.3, 36.6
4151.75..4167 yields -0.5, 35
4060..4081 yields -1.0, 34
